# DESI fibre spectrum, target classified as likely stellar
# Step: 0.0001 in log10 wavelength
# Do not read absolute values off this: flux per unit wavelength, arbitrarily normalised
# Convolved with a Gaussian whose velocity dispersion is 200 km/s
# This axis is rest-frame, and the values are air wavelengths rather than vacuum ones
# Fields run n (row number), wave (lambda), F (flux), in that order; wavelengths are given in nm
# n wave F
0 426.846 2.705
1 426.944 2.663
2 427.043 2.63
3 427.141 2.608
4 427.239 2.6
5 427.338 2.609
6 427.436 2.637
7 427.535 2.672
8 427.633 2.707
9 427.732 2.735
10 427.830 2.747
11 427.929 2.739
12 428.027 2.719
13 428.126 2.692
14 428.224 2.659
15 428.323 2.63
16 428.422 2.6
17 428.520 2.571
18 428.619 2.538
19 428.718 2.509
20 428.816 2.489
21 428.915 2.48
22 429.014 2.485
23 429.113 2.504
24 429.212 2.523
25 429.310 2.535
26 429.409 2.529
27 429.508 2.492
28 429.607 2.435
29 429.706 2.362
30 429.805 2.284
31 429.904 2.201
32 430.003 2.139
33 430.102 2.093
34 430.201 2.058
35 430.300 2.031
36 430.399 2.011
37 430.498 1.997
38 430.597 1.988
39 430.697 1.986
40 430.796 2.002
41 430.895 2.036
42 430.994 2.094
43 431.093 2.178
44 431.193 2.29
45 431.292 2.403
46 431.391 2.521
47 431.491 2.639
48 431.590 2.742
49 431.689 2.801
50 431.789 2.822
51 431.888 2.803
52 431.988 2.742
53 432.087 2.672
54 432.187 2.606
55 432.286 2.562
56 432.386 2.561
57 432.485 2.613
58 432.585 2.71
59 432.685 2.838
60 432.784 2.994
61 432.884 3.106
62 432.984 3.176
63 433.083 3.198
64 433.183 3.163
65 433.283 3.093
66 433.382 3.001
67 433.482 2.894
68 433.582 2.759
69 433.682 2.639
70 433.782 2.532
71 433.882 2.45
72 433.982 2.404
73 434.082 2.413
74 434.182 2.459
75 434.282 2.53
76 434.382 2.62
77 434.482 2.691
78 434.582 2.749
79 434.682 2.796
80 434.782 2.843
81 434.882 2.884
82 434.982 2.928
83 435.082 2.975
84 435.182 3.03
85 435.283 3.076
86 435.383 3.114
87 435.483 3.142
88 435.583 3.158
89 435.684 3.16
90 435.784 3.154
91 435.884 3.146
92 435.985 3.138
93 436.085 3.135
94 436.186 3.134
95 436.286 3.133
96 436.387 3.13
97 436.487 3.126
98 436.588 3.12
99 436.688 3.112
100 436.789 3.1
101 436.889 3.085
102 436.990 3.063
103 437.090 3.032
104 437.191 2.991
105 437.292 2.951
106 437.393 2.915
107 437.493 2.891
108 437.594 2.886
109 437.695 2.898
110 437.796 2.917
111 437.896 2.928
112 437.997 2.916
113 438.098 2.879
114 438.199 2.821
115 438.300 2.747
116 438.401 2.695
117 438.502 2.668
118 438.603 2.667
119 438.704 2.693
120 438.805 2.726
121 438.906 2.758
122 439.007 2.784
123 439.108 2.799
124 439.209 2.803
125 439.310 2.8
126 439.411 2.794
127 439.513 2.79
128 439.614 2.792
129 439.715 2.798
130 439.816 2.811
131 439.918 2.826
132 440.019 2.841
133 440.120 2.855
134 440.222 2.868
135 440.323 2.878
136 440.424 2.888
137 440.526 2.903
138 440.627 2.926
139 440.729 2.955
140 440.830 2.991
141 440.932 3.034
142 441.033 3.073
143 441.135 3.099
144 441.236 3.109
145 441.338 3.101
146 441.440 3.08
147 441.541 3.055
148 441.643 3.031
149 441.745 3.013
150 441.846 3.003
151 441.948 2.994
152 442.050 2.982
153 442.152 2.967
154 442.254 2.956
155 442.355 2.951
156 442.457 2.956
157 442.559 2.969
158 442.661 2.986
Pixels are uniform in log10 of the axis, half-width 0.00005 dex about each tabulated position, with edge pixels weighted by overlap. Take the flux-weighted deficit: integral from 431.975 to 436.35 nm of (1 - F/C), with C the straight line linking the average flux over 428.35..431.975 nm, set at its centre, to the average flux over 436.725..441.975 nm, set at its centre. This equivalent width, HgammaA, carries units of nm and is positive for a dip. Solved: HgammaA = -0.45 nm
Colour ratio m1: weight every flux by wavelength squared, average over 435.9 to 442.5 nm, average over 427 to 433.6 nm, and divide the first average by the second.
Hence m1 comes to 1.2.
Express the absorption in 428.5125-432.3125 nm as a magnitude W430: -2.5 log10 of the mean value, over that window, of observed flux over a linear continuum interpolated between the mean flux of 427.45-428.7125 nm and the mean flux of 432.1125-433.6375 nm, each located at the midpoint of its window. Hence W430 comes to 0.16 mag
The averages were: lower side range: 2.66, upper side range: 2.88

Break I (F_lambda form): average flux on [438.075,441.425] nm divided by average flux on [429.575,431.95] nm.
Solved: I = 1.2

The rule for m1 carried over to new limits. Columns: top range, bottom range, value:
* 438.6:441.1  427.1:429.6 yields 1.16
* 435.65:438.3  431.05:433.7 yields 1.12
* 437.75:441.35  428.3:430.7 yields 1.28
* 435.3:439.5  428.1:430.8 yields 1.30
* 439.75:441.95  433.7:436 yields 1.08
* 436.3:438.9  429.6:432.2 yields 1.29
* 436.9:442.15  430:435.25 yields 1.15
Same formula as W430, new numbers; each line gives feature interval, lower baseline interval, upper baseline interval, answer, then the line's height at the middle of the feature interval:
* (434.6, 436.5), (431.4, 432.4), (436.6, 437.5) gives -0.05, 2.93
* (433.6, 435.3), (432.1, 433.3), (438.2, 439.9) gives 0.05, 2.84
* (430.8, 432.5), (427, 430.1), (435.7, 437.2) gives 0.10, 2.77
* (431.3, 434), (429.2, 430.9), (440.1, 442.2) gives -0.16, 2.39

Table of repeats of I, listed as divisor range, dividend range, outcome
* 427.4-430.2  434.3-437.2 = 1.20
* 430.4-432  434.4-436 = 1.27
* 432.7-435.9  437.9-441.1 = 0.98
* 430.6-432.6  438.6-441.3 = 1.16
